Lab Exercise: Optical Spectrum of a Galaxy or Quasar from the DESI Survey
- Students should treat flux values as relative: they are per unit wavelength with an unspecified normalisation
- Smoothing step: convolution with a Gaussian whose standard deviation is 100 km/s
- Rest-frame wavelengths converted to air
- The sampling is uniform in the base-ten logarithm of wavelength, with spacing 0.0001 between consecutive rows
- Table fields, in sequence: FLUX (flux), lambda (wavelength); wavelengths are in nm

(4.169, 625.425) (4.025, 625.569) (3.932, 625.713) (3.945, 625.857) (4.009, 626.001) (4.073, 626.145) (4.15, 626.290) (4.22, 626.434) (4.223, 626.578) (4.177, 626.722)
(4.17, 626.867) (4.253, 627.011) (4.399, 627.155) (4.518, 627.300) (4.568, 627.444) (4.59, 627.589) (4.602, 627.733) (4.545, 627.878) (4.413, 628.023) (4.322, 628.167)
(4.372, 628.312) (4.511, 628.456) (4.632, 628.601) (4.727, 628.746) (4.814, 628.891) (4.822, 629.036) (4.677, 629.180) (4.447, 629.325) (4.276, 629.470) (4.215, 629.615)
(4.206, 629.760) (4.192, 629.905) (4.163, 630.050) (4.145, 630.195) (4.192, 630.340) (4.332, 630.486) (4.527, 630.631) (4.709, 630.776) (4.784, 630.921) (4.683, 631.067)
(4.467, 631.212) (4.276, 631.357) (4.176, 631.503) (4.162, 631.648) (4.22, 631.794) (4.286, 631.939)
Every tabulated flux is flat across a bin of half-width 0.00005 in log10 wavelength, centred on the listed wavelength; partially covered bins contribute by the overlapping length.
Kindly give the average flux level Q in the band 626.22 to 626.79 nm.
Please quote 4.2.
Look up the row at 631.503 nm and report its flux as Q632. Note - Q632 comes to 4.176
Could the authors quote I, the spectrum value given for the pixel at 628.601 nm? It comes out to 4.632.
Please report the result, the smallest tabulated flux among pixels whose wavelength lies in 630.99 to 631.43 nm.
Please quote 4.276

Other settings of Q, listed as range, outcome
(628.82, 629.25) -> 4.78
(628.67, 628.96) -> 4.76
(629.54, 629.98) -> 4.2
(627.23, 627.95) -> 4.56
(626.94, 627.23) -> 4.33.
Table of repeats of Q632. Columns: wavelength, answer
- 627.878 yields 4.545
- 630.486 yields 4.332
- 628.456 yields 4.511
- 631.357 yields 4.276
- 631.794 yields 4.22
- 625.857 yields 3.945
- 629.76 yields 4.206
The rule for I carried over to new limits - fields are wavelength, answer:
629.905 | 4.192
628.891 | 4.814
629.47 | 4.276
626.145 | 4.073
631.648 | 4.162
